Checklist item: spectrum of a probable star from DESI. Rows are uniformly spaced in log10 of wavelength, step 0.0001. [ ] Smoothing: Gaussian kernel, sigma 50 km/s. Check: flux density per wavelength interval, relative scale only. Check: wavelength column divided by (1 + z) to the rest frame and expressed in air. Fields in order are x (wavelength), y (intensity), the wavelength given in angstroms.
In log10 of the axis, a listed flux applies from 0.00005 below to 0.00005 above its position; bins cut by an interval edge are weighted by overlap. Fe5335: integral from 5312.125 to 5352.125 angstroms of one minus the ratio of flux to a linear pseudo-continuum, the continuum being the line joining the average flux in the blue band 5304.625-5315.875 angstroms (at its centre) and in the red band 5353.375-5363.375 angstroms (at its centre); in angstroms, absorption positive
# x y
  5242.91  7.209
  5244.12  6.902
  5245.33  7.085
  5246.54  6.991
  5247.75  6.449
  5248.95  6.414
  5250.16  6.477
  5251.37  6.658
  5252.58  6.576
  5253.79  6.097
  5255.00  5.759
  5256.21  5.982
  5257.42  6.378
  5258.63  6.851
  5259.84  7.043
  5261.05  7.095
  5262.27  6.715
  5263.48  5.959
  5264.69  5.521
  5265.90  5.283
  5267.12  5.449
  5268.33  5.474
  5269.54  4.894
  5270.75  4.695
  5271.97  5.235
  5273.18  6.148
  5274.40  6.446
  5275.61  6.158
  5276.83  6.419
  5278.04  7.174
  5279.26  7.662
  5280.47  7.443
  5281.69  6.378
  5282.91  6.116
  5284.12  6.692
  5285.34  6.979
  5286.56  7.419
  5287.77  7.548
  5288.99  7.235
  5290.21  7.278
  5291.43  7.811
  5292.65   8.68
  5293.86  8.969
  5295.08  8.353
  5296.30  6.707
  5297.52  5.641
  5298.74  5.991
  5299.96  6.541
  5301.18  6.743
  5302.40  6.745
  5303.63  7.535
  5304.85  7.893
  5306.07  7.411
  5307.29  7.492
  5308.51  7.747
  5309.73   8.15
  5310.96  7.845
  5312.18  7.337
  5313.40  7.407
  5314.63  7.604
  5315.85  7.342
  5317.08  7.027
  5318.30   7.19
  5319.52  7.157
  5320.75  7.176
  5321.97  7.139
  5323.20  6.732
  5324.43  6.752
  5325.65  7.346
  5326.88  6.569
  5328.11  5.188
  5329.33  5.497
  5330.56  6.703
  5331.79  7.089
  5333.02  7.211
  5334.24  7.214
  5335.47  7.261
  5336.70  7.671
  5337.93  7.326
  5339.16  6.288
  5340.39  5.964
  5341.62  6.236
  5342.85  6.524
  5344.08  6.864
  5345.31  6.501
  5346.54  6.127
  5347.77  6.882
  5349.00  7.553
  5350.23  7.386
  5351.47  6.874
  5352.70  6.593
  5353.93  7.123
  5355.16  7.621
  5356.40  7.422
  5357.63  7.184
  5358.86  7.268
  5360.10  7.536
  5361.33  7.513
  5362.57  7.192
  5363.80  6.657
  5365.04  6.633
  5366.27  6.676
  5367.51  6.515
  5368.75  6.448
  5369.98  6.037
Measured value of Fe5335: 3.3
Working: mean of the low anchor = 7.63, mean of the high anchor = 7.35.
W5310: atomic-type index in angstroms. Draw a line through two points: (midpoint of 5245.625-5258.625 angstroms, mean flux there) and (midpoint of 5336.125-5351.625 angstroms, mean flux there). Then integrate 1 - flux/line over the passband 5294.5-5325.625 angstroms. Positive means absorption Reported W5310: -2.5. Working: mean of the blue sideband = 6.42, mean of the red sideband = 6.78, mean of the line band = 7.19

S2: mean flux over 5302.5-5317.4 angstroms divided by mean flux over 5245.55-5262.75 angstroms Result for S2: 1.2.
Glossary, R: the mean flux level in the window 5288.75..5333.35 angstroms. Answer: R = 7.17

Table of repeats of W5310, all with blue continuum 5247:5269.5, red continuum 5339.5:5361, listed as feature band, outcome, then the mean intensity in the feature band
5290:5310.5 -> -2.7 angstroms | 7.4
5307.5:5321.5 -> -1.7 angstroms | 7.45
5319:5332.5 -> 0.1 angstroms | 6.66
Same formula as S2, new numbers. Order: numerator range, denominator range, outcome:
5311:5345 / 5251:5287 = 1.10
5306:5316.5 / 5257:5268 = 1.22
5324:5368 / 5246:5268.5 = 1.09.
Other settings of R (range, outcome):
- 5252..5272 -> 5.96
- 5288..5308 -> 7.32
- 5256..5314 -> 6.81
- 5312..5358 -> 6.92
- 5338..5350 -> 6.61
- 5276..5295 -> 7.34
